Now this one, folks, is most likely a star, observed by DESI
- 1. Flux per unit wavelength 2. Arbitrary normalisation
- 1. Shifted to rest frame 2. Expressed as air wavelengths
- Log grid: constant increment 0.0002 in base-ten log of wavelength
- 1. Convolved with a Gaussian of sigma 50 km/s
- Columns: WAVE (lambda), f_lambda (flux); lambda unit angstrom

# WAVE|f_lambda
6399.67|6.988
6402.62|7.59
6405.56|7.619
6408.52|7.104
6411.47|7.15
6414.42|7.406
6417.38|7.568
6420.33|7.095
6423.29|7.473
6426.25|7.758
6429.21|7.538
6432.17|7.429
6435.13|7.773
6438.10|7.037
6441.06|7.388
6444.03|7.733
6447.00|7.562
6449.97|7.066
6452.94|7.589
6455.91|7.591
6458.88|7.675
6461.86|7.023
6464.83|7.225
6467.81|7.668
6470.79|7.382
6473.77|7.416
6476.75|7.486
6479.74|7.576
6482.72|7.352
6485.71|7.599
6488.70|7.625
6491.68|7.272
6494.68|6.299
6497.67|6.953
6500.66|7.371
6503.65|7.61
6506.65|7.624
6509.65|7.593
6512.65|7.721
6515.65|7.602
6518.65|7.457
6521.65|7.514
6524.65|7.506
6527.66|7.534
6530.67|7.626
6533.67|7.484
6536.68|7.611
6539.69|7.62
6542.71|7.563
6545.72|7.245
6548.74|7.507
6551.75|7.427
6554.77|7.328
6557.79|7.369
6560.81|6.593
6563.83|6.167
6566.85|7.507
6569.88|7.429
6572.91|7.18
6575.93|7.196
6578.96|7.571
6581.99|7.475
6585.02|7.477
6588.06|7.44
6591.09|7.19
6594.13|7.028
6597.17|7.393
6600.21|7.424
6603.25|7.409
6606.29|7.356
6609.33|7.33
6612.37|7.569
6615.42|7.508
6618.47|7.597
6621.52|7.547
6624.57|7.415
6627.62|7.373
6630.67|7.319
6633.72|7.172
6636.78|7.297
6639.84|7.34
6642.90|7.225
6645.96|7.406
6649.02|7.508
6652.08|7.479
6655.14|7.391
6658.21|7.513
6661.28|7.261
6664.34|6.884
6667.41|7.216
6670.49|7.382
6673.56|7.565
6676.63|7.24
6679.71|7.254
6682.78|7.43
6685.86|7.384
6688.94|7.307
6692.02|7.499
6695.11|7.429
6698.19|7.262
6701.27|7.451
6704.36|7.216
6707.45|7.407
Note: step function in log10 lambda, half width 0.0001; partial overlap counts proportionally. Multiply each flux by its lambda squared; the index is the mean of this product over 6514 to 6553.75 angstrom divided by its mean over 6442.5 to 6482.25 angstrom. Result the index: 1.0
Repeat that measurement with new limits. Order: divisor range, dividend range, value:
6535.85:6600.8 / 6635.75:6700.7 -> 1.04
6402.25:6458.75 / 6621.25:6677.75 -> 1.05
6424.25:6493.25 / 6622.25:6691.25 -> 1.04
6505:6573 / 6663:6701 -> 1.03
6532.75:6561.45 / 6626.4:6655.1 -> 1.02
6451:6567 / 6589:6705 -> 1.04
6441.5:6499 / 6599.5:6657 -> 1.05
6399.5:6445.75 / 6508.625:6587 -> 1.03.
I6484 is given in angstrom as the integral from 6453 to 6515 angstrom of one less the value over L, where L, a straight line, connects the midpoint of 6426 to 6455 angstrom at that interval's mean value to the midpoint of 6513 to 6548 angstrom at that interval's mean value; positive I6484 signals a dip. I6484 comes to 0.8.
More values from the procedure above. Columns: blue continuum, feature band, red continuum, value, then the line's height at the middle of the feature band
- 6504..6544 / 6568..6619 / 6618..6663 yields 0.5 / 7.46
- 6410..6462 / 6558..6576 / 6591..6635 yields 0.9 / 7.4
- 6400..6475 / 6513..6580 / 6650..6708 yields 0.2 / 7.39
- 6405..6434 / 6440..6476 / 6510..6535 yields 0.1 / 7.47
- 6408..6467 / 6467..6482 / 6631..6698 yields -0.2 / 7.41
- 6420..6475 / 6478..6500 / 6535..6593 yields 0.5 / 7.4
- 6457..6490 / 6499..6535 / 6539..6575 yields -1.0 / 7.34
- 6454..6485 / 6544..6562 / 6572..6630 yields 0.4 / 7.41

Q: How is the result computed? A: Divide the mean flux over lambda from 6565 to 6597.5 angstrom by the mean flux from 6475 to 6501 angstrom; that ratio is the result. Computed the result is 1.01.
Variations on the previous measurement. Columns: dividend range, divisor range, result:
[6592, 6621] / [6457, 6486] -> 1.00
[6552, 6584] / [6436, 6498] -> 0.98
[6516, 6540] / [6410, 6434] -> 1.02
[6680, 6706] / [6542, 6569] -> 1.03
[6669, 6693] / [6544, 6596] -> 1.02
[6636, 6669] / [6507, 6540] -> 0.97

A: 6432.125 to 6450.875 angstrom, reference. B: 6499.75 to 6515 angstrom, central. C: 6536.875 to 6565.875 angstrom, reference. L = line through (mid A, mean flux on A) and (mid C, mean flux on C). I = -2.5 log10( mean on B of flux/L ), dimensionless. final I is -0.04 mag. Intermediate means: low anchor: 7.44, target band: 7.59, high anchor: 7.23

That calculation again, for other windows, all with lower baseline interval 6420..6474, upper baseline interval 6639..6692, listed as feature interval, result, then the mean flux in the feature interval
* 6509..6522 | -0.024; 7.58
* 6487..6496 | 0.051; 7.09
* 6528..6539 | -0.024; 7.58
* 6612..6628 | -0.020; 7.5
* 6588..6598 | 0.023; 7.23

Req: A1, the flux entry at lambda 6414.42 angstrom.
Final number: 7.406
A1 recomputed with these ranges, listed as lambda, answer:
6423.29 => 7.473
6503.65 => 7.61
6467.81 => 7.668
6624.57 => 7.415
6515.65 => 7.602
